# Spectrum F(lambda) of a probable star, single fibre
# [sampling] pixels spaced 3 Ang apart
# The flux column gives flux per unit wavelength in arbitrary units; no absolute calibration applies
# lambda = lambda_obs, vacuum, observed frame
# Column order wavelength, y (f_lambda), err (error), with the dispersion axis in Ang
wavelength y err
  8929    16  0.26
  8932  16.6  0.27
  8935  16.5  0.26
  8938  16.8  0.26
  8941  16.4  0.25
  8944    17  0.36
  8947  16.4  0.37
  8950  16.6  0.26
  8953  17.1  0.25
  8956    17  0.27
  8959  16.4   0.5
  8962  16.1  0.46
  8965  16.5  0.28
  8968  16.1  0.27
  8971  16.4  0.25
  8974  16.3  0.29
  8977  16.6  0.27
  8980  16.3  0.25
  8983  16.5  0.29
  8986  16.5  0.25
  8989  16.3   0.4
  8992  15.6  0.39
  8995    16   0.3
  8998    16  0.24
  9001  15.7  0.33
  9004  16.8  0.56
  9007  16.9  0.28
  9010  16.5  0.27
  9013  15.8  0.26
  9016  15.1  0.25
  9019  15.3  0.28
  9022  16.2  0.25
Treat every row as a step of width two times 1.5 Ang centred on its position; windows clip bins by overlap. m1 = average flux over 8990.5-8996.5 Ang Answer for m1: 15.8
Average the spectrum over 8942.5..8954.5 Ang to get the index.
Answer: 16.8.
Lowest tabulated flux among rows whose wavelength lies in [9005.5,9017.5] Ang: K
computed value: 15.1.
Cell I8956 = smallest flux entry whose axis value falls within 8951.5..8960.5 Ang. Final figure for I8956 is 16.4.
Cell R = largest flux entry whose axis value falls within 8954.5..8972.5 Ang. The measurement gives 17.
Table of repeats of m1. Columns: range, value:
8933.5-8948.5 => 16.6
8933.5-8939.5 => 16.7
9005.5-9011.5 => 16.7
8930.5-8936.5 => 16.6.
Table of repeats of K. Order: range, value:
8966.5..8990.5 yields 16.1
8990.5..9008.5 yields 15.6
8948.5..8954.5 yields 16.6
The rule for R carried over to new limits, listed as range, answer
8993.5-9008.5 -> 16.9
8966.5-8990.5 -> 16.6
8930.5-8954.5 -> 17.1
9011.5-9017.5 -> 15.8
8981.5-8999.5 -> 16.5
